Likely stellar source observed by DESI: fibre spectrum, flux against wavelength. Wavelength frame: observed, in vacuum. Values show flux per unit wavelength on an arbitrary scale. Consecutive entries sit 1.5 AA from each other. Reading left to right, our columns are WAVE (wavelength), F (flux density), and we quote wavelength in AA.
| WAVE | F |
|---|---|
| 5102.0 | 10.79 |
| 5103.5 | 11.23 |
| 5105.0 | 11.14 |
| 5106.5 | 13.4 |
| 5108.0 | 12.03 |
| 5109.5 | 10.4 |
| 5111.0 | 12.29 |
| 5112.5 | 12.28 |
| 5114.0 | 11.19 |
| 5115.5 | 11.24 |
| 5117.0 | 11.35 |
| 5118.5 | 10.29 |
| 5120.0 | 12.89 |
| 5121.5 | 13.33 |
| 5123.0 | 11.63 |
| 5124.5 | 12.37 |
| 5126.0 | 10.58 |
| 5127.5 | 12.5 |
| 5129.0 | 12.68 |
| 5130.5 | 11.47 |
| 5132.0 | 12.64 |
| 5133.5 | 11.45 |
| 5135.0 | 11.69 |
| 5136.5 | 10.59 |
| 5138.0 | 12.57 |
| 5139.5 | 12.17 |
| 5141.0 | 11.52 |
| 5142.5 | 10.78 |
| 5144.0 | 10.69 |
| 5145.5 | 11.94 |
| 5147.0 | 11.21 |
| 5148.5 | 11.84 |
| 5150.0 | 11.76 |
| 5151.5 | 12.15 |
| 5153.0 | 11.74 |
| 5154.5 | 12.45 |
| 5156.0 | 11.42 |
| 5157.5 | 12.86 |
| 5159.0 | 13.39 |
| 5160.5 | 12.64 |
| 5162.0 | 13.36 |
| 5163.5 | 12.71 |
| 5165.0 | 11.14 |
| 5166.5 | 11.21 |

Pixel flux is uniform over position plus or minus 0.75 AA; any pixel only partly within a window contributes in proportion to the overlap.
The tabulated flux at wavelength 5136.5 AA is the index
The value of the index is 10.59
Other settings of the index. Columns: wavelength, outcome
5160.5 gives 12.64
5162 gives 13.36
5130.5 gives 11.47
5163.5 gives 12.71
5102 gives 10.79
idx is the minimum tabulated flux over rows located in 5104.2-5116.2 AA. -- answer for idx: 10.4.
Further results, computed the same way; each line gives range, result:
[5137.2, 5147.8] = 10.69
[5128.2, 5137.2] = 10.59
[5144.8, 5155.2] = 11.21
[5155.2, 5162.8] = 11.42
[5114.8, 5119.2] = 10.29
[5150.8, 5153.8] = 11.74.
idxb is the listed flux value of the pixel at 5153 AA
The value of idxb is 11.74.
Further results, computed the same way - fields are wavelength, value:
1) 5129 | 12.68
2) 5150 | 11.76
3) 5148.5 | 11.84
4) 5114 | 11.19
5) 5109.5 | 10.4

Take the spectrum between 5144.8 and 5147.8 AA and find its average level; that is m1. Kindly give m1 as 11.6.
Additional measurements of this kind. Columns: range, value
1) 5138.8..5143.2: 11.5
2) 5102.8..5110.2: 11.7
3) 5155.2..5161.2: 12.6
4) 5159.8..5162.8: 13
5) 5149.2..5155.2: 12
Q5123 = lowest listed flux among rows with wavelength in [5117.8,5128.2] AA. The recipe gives 10.29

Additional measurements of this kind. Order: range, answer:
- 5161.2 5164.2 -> 12.71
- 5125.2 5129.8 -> 10.58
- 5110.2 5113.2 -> 12.28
